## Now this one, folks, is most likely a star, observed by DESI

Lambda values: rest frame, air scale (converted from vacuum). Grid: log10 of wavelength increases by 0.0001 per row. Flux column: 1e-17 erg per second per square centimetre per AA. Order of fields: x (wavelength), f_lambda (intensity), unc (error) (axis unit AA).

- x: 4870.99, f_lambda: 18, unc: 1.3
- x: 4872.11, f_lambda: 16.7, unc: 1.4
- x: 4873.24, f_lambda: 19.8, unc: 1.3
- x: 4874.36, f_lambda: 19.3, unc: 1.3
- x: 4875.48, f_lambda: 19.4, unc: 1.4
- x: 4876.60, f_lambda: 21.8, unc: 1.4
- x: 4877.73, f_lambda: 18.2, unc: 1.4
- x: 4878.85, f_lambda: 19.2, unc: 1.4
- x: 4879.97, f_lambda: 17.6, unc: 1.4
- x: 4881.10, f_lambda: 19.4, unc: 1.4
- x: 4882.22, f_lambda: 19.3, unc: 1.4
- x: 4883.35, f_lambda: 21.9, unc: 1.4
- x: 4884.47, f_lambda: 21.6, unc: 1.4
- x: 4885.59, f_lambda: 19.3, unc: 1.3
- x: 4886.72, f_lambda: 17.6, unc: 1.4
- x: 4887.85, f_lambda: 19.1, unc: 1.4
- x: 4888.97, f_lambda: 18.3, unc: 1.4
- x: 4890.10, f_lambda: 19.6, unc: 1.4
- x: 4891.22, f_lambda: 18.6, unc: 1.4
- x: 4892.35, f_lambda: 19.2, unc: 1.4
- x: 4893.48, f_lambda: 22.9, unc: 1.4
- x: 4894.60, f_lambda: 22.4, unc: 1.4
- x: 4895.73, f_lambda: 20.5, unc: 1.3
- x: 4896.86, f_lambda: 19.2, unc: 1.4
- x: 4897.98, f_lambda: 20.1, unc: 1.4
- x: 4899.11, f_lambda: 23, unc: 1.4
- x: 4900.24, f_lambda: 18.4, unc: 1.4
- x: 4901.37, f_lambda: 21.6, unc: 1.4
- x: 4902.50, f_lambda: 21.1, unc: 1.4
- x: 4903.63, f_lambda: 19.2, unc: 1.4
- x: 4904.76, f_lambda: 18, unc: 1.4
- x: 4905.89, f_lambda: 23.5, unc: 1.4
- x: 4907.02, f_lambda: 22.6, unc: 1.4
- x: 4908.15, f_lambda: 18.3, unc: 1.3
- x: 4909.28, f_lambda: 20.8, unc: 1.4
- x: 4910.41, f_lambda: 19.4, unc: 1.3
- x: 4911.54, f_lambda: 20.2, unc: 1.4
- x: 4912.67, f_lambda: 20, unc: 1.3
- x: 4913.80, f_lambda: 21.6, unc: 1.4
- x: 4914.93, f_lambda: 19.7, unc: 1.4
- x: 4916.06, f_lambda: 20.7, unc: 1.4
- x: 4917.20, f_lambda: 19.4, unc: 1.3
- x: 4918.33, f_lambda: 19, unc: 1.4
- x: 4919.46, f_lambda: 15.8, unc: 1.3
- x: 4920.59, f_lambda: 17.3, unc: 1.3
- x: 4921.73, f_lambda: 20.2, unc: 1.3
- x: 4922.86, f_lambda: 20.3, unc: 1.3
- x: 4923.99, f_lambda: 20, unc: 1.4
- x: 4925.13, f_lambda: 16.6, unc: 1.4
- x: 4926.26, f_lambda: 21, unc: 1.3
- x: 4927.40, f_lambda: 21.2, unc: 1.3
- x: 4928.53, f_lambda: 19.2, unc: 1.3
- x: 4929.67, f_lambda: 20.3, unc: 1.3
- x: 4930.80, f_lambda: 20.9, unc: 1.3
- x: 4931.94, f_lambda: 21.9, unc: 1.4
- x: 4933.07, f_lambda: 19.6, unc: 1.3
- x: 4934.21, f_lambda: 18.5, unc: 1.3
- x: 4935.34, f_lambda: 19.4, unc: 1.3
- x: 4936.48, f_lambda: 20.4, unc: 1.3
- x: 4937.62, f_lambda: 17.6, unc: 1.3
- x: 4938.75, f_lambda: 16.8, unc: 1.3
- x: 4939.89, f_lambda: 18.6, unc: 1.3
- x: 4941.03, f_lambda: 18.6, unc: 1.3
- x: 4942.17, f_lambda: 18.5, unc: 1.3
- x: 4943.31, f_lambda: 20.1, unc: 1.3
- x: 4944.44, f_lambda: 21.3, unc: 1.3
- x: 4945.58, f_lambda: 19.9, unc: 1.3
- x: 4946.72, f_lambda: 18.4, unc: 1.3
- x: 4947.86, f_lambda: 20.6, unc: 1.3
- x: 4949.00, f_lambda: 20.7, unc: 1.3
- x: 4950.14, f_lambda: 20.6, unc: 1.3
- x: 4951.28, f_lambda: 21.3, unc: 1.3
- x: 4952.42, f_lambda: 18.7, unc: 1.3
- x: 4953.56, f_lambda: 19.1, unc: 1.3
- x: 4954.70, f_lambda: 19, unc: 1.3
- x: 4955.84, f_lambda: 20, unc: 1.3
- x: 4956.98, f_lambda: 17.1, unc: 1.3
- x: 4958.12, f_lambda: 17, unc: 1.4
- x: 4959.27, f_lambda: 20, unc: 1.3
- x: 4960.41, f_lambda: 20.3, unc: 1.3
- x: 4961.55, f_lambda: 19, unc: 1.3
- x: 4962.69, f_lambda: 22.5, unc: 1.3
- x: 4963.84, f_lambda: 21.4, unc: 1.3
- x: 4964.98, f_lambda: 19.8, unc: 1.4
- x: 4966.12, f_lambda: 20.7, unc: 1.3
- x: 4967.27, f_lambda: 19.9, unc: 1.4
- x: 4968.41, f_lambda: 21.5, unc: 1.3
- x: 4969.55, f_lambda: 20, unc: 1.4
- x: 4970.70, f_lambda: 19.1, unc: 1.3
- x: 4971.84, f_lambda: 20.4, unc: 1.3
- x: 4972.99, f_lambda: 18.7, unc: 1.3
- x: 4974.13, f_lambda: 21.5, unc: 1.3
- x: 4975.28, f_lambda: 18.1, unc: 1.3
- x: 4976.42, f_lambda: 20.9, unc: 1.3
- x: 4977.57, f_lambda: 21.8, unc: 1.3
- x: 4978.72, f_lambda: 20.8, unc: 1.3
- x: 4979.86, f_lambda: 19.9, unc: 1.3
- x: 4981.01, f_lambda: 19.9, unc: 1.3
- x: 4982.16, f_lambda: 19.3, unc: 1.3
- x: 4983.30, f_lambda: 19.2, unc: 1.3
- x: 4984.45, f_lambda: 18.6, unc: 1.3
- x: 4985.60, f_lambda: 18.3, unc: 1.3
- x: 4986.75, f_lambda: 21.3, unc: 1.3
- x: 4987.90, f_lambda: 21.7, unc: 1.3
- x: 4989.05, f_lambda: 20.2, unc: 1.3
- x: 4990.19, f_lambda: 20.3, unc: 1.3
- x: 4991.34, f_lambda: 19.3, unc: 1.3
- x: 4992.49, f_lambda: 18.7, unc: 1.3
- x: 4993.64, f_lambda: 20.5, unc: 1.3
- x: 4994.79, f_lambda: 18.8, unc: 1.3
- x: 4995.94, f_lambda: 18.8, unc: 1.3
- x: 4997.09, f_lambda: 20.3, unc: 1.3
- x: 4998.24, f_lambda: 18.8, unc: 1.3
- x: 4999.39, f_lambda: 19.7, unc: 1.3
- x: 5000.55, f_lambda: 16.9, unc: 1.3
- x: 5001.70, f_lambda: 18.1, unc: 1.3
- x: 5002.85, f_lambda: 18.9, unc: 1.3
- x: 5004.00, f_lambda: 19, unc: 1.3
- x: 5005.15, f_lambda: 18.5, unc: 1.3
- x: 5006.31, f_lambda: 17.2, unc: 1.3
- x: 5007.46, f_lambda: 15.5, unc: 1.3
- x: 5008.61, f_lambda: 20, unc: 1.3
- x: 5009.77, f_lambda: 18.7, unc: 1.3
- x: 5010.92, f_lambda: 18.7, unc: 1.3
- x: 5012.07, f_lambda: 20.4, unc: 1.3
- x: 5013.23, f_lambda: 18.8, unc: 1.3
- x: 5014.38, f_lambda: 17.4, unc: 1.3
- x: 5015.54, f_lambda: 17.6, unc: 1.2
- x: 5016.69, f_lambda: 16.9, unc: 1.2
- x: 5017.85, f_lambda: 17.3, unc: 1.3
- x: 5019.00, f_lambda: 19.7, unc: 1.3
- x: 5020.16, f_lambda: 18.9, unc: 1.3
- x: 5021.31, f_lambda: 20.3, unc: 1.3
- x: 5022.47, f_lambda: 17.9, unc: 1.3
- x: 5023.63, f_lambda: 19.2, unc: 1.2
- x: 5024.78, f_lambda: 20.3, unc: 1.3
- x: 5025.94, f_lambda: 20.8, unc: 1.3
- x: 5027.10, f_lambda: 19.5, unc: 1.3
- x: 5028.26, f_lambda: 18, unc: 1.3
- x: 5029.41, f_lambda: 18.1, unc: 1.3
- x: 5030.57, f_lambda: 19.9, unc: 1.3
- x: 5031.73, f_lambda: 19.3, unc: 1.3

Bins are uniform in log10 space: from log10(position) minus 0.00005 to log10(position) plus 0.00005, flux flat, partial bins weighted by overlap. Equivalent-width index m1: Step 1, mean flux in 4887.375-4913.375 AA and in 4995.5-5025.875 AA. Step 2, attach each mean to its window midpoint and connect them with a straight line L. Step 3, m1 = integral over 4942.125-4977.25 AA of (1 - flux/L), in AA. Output -0.9 AA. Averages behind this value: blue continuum 20.3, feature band 19.9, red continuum 18.6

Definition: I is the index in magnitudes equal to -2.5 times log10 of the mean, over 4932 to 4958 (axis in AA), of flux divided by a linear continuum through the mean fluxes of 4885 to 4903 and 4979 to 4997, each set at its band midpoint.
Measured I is 0.03 mag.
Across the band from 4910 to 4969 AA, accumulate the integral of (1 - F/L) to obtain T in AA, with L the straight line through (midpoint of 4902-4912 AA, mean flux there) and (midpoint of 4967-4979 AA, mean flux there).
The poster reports 1.9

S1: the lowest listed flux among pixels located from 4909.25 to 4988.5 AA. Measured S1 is 15.8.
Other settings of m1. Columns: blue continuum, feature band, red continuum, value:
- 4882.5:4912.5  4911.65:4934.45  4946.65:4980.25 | 0.51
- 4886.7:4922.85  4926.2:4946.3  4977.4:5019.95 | 0.04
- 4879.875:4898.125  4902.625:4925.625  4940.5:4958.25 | 0.05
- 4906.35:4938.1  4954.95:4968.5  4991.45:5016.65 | -0.47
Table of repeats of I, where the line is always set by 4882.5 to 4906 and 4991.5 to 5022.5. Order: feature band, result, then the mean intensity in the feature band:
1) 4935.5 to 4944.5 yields 0.04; 18.9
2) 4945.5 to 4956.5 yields -0.02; 19.8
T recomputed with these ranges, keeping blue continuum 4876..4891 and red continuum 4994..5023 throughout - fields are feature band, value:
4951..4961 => -0.1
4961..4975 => -1.1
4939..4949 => -0.3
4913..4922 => 0.0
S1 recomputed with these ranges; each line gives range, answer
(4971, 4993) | 18.1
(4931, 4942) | 16.8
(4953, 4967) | 17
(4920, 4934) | 16.6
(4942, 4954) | 18.4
